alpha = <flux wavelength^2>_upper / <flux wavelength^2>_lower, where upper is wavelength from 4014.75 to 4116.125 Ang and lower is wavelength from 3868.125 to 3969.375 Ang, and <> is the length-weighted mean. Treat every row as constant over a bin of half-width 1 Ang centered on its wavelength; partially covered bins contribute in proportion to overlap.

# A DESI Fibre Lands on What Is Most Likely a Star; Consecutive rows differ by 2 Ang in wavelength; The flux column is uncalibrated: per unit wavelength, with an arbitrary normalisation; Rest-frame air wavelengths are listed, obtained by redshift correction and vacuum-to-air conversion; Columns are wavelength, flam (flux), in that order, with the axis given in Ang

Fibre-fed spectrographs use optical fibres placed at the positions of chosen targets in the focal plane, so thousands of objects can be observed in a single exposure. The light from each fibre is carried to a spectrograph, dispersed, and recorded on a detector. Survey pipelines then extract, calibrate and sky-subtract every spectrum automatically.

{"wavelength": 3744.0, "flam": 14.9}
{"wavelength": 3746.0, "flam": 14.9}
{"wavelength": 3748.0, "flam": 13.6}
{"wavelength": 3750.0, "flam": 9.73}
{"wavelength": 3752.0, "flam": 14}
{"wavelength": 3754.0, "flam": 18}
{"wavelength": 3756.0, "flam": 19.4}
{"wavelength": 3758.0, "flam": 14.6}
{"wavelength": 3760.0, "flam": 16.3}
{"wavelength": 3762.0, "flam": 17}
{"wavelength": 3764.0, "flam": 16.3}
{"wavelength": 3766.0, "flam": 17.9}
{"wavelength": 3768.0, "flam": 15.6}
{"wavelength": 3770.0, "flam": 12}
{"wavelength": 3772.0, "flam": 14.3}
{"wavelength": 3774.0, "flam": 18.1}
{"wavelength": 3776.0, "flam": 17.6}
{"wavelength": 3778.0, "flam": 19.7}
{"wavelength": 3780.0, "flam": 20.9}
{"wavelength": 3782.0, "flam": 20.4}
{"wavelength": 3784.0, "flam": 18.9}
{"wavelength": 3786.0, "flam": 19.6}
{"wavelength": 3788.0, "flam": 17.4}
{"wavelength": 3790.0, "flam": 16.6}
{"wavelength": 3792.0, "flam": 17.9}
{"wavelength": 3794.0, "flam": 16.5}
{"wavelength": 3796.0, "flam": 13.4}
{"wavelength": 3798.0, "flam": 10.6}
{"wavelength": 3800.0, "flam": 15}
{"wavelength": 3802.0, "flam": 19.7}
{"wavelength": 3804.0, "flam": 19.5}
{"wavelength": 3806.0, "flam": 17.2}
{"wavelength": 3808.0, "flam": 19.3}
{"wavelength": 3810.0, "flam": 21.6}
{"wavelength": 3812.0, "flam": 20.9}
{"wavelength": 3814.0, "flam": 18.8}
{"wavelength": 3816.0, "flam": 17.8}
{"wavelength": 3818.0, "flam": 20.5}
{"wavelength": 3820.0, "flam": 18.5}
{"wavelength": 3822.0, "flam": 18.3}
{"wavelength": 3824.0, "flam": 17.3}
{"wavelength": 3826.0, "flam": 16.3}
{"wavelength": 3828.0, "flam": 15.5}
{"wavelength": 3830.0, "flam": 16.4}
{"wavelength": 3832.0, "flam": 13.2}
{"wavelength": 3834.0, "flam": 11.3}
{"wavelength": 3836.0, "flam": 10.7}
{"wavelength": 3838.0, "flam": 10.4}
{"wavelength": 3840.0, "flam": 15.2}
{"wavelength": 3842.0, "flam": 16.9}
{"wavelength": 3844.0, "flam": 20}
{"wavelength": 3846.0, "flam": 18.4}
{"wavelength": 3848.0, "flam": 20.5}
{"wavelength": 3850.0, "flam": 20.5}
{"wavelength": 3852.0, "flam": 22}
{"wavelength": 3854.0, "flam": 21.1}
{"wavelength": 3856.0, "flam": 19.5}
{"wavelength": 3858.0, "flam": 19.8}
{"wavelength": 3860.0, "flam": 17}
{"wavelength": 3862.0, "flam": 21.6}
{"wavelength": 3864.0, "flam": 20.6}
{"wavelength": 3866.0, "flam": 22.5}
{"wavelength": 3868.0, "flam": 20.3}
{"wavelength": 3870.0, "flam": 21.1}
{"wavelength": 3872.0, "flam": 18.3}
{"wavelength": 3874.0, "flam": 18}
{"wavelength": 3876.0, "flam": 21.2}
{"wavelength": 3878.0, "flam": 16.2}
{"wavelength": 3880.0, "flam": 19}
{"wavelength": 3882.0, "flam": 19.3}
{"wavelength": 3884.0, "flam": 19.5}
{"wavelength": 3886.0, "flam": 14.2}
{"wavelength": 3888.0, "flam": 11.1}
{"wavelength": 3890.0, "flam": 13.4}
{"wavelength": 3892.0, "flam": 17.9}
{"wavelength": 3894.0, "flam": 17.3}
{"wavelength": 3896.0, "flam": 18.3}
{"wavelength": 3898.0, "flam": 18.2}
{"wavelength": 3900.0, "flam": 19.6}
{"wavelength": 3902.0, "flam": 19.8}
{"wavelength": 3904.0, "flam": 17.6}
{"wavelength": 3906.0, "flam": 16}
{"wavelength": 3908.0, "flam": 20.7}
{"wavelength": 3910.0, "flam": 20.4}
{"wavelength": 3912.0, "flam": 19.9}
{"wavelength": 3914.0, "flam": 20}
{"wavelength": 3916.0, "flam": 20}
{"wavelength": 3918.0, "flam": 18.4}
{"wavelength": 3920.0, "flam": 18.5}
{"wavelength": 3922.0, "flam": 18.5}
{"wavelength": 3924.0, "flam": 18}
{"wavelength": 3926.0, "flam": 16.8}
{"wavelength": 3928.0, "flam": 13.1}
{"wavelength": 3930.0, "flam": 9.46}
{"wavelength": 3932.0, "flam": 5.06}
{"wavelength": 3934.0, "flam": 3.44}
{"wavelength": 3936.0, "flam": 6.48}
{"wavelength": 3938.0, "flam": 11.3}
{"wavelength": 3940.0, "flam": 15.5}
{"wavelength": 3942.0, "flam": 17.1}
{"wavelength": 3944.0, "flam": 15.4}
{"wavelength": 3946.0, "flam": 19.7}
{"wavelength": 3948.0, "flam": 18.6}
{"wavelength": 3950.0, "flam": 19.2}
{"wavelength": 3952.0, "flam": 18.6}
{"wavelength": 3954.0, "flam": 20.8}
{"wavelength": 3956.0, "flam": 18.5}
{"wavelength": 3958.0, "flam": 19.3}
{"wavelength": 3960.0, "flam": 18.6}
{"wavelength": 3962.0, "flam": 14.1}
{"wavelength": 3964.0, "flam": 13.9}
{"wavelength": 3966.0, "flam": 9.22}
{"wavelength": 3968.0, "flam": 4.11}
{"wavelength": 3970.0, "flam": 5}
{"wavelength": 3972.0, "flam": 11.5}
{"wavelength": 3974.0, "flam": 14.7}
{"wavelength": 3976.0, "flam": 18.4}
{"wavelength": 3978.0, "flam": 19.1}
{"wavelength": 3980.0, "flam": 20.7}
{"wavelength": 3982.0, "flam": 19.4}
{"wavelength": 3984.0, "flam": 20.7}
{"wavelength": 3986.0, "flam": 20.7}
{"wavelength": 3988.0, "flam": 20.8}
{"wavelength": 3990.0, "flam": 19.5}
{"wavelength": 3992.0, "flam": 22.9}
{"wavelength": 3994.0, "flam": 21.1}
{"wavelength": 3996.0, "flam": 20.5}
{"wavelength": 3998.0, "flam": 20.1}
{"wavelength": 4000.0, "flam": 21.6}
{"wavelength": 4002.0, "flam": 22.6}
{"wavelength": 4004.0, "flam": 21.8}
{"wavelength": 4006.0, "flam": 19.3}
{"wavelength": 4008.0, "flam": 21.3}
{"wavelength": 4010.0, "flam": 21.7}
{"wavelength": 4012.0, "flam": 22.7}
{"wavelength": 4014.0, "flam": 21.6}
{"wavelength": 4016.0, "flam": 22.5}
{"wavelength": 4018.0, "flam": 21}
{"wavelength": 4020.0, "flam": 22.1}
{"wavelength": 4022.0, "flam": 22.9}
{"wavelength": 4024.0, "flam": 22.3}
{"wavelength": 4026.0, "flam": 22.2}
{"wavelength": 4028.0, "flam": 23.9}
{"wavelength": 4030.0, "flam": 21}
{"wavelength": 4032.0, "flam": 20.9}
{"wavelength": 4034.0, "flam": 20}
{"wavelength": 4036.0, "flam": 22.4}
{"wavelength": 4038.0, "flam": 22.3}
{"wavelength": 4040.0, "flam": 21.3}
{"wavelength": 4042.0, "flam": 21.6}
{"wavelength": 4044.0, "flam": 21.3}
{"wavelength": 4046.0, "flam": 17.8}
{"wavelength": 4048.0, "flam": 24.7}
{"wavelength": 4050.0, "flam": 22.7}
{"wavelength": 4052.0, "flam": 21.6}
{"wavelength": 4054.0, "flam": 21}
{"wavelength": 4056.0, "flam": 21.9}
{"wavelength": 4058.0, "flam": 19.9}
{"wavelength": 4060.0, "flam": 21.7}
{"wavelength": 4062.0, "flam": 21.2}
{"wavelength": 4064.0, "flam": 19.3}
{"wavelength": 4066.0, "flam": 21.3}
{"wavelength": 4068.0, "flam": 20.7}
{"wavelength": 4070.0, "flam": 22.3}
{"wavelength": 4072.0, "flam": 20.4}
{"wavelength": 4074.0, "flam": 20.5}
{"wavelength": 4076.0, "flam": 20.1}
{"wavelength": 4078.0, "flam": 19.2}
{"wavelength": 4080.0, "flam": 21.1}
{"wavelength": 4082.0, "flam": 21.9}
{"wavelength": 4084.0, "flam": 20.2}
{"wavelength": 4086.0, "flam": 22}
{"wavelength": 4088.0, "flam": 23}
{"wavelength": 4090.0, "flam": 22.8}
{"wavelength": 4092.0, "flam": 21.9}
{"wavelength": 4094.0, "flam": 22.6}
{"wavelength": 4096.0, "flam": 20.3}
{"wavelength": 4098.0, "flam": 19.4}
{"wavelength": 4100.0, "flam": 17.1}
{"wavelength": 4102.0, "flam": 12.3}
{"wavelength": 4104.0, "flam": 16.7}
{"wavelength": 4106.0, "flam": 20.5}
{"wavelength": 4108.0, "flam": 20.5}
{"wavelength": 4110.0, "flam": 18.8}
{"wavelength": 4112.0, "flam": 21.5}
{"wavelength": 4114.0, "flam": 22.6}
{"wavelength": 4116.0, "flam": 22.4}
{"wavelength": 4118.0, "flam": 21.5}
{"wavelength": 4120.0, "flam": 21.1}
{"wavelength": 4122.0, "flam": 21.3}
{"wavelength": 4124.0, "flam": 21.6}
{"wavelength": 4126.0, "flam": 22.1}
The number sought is 1.4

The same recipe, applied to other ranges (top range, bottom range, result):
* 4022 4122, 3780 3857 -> 1.36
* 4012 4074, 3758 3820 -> 1.40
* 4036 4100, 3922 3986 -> 1.51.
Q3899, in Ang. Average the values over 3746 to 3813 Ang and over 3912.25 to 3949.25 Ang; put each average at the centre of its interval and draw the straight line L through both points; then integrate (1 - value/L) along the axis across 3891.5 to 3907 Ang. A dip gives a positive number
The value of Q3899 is -2.8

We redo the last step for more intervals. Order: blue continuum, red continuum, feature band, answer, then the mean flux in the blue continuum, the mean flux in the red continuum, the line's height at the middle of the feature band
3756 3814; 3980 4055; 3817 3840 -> 3.6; 17.4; 21.4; 18.1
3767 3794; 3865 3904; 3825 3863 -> 1.6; 17.6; 18.2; 17.9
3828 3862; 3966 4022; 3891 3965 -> 6.5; 17.1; 19.1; 18.2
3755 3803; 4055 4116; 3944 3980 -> 6.4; 16.9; 20.5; 19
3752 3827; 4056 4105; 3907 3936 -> 5.0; 17.5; 20.4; 18.8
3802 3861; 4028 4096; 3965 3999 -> 5.3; 17.8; 21.3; 20.1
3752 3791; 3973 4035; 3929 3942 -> 7.0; 17.3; 21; 19.9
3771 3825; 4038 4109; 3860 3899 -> 1.1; 18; 20.7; 18.8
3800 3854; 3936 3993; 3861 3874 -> -2.4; 17.6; 16.5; 17.3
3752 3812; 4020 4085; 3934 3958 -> 4.5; 17.3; 21.3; 19.7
